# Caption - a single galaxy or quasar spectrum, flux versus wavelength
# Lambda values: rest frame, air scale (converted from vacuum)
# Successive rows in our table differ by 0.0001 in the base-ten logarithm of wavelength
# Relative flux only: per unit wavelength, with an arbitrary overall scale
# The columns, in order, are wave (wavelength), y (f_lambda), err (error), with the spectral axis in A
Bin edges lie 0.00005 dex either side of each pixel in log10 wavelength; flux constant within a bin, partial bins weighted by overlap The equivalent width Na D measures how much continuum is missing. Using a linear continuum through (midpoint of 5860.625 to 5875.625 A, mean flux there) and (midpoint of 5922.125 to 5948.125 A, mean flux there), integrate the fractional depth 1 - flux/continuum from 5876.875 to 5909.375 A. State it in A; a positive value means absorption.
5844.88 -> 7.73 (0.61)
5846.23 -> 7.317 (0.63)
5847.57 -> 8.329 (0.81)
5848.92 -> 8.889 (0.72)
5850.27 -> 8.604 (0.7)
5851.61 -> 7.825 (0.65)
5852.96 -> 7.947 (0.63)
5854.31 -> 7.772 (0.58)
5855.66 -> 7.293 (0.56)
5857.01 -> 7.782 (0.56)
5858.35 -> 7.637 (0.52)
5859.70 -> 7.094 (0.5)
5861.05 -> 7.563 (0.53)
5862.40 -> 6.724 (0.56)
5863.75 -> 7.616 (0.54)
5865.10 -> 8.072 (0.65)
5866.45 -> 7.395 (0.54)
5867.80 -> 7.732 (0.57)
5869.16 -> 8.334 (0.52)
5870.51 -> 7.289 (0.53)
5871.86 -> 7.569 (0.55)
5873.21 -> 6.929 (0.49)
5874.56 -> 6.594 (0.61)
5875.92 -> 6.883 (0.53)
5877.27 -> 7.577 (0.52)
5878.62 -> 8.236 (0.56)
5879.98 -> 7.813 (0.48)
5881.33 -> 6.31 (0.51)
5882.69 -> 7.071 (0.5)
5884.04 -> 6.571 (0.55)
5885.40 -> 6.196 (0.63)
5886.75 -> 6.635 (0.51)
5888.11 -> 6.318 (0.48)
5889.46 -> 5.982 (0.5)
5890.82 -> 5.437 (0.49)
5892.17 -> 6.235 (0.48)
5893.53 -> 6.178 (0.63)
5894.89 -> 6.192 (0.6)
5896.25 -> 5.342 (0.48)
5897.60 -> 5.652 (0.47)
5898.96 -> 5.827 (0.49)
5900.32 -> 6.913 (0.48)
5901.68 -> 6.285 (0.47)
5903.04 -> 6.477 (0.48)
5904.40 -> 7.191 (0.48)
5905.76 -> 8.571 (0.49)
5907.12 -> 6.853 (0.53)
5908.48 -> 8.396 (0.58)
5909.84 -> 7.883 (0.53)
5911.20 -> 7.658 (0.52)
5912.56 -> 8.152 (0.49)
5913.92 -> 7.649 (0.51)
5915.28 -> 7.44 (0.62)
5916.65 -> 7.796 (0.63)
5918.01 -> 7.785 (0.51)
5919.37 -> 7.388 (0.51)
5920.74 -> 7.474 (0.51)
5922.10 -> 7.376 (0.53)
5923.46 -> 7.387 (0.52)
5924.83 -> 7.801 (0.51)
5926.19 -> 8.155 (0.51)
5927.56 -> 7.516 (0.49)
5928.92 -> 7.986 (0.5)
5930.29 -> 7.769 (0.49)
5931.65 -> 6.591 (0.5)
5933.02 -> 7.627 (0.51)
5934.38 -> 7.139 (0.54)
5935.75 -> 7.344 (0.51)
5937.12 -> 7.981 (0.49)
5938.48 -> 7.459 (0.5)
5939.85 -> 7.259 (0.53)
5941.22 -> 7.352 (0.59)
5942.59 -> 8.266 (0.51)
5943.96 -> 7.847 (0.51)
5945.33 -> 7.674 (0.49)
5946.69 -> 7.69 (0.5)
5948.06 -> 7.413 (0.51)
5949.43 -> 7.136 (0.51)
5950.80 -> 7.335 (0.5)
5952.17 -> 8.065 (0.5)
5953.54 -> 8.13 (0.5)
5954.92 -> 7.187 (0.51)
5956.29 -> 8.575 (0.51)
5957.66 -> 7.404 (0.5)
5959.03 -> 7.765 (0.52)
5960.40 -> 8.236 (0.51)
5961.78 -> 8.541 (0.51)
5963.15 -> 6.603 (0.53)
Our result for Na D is 3.5 A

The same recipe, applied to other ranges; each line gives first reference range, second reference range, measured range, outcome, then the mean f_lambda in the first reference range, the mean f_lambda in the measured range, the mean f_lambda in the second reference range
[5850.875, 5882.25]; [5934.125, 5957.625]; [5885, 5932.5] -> 3.2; 7.48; 7.05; 7.64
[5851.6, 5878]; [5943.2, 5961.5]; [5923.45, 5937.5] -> 0.2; 7.47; 7.57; 7.75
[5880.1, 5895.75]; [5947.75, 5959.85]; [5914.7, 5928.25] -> -1.2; 6.33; 7.61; 7.68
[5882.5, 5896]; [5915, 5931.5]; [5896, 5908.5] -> 0.1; 6.22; 6.71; 7.63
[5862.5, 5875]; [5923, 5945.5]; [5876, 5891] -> 1.4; 7.49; 6.79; 7.6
